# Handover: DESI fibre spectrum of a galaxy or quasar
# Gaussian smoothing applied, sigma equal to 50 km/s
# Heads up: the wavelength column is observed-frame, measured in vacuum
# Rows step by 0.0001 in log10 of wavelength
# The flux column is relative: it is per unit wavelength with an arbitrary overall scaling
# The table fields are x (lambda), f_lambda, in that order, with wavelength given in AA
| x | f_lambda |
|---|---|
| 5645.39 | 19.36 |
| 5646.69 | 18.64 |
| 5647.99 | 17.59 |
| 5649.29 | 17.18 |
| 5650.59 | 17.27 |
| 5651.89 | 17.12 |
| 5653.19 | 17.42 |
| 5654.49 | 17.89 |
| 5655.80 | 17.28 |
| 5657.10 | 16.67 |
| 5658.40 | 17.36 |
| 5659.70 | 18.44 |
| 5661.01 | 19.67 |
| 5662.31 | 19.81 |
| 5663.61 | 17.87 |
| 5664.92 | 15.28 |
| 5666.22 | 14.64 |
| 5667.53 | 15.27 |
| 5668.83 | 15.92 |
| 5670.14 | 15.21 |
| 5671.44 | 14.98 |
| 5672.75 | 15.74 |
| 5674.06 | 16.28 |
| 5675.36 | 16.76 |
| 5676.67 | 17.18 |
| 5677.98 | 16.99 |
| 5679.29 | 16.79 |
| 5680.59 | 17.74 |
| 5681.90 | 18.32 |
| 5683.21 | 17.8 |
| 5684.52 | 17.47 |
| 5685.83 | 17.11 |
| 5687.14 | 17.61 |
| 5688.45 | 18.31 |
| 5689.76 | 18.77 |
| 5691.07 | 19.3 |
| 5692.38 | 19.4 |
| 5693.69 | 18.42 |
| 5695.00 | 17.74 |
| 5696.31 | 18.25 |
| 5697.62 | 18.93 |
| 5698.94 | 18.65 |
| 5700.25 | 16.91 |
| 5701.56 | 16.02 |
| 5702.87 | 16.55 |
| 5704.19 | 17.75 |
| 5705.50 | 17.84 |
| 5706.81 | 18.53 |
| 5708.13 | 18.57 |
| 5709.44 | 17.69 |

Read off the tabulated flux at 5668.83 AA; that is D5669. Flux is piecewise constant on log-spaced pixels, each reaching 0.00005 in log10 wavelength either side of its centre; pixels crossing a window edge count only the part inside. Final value 15.92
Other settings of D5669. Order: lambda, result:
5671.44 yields 14.98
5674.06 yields 16.28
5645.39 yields 19.36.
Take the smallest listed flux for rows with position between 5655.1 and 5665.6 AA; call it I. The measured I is 15.28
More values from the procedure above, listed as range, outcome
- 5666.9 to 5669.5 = 15.27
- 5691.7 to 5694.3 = 18.42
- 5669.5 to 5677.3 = 14.98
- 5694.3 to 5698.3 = 17.74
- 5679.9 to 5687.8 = 17.11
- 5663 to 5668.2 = 14.64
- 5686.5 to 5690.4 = 17.61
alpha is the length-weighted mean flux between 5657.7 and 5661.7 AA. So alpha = 18.5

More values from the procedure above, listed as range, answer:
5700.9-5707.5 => 17.3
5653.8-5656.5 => 17.5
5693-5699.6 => 18.4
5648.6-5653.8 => 17.3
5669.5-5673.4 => 15.3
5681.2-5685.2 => 17.8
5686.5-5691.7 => 18.5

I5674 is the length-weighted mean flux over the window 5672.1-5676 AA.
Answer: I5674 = 16.3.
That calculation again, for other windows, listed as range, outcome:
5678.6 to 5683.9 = 17.7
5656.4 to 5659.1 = 17.1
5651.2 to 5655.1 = 17.5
